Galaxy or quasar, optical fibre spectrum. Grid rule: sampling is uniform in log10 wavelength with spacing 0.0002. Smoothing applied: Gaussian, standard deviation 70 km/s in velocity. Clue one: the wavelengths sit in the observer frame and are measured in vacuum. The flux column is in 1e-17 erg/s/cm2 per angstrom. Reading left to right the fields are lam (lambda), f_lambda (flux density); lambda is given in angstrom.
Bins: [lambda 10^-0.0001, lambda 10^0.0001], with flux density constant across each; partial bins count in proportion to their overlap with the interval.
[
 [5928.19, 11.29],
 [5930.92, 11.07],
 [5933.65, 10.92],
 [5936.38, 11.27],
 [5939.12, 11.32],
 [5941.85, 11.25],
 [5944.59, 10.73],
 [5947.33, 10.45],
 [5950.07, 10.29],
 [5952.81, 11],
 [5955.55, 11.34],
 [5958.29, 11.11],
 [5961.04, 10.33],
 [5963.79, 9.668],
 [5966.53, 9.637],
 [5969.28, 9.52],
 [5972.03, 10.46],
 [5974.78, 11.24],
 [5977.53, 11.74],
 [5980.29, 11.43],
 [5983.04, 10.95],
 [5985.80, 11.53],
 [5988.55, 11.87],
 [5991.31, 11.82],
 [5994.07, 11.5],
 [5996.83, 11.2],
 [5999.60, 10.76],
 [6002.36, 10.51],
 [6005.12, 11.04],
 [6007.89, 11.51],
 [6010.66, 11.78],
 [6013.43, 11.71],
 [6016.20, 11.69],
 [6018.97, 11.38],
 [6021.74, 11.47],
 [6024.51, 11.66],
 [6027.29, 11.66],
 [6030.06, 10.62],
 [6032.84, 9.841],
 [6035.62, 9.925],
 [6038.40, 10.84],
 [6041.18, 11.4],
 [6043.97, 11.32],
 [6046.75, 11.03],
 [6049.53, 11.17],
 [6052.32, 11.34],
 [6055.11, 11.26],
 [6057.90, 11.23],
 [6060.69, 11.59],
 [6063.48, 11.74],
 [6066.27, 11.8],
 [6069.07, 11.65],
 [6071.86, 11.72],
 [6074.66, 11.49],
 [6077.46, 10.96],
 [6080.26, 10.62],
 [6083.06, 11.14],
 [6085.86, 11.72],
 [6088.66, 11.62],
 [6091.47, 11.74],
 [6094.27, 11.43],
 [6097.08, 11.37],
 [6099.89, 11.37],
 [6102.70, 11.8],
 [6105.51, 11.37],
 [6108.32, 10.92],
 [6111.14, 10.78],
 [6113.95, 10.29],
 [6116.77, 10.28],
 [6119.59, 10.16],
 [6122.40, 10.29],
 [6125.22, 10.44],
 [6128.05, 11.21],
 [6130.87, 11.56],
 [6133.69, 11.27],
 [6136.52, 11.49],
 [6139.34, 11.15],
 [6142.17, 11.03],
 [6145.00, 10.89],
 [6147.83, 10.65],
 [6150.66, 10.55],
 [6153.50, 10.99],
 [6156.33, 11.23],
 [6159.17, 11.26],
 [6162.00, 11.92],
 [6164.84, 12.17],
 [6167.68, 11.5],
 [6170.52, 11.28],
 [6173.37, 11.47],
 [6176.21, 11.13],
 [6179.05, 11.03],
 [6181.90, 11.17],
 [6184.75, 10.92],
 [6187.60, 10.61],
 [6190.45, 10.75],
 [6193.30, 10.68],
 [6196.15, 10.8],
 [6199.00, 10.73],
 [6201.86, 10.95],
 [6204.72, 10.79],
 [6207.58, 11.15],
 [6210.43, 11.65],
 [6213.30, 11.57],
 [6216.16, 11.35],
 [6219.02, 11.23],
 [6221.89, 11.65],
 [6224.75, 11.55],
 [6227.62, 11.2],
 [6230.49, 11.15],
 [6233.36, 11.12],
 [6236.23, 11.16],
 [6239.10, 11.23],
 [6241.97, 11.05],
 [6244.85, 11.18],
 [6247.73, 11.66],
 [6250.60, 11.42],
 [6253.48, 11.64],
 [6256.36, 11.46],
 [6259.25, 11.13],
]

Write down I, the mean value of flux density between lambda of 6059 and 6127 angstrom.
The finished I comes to 11.2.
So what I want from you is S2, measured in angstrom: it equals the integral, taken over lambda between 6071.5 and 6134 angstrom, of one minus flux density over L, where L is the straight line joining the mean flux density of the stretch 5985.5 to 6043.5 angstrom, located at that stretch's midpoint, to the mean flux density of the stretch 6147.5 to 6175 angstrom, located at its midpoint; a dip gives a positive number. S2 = 1.0 angstrom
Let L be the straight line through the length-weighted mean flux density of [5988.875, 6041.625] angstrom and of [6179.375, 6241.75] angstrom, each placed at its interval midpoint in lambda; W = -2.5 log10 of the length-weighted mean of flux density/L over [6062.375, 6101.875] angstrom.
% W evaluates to -0.029 mag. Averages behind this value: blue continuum 11.2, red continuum 11.1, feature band 11.5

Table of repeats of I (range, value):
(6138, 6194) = 11.1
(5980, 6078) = 11.3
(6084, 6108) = 11.5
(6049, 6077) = 11.5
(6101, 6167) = 11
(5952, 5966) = 10.6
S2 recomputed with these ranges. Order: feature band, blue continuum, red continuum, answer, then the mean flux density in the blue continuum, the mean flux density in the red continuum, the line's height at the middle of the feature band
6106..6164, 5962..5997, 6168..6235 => 0.7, 11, 11.1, 11.1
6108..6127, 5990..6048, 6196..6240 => 1.3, 11.2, 11.2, 11.2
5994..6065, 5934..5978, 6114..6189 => -2.4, 10.7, 11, 10.8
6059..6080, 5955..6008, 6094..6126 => -1.2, 10.9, 10.9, 10.9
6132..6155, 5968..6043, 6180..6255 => 0.3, 11.2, 11.2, 11.2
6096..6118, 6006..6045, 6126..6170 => 0.4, 11.2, 11.2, 11.2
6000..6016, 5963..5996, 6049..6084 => -0.3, 11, 11.4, 11.1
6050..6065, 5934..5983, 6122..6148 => -0.7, 10.8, 11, 10.9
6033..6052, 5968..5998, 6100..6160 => 0.3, 11.2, 10.9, 11.1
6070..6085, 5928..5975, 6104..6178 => -0.4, 10.7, 11.1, 10.9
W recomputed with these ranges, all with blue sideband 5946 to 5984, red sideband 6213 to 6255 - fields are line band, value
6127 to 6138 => -0.03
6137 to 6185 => -0.01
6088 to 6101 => -0.05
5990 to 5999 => -0.07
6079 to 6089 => -0.03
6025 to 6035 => 0.01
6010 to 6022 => -0.08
